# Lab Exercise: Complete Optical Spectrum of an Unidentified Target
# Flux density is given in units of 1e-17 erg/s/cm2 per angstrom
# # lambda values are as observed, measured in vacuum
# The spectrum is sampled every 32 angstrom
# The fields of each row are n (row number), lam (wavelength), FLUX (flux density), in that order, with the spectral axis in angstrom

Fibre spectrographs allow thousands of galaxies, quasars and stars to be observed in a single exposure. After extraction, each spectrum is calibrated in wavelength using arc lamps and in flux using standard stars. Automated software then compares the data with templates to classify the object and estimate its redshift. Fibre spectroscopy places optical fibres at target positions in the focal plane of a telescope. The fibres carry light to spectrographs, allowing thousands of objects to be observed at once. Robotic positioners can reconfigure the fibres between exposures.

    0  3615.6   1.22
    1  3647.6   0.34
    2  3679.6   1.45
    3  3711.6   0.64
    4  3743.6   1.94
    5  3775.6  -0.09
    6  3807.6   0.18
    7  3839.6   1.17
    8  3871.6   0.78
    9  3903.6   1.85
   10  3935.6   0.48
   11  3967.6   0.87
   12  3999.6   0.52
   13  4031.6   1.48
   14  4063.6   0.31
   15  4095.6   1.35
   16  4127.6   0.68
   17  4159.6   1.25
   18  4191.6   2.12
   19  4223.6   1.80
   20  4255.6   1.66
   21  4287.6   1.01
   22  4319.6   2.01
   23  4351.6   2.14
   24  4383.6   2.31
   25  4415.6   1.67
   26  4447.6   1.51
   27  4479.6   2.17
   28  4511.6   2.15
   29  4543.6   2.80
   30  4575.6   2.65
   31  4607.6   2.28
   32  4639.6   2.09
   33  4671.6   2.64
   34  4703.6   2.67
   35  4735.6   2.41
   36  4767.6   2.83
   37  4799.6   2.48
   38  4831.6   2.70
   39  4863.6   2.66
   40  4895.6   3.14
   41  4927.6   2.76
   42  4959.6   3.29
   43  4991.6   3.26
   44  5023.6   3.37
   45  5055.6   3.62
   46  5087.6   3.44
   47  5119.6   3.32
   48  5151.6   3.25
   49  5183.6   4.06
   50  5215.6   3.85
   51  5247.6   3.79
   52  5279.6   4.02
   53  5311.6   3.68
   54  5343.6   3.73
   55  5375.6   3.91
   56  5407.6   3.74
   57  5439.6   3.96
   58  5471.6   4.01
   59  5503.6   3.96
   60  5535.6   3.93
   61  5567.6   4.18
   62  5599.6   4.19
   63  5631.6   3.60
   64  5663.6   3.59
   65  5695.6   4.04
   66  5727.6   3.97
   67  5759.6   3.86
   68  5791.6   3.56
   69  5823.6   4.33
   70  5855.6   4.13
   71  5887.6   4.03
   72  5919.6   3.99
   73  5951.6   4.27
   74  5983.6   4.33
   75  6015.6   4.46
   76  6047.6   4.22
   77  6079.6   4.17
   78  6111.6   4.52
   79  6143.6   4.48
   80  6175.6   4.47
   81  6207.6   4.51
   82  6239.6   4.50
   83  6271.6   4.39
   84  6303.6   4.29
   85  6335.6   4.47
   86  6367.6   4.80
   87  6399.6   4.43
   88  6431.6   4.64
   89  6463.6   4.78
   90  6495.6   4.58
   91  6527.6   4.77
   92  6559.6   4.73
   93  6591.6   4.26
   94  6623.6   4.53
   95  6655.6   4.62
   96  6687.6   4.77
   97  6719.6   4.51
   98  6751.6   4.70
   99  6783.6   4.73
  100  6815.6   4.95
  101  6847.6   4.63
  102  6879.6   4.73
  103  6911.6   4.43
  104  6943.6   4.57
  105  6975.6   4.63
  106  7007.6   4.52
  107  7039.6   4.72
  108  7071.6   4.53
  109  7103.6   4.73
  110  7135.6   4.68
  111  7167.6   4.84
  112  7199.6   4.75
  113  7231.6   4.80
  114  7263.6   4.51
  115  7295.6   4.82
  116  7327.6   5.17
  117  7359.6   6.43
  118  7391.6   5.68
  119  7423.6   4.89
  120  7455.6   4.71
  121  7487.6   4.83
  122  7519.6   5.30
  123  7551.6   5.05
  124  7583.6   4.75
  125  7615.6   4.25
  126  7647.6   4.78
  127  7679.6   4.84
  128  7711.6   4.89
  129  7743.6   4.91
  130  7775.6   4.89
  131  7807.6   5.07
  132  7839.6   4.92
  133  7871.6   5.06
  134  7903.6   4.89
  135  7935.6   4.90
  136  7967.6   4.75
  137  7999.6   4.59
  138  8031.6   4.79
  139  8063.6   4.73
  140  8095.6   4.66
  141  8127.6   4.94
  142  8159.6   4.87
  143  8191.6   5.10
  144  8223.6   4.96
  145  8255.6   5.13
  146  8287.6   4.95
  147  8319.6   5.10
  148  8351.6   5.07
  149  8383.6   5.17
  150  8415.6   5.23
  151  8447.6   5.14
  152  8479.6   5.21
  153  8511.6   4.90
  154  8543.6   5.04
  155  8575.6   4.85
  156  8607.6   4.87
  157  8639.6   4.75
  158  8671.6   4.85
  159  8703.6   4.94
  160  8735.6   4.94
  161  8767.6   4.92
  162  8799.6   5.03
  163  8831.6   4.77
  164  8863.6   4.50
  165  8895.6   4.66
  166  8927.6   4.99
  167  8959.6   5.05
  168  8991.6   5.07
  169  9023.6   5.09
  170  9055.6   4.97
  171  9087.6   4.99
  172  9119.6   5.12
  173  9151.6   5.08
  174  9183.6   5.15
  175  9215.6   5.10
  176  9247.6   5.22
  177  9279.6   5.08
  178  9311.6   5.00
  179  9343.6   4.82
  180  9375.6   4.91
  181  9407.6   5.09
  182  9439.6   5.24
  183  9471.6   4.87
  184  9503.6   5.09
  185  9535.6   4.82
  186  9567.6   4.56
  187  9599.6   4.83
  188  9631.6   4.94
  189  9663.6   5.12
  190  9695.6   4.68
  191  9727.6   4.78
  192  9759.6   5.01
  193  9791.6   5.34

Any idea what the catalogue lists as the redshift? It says 0.120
